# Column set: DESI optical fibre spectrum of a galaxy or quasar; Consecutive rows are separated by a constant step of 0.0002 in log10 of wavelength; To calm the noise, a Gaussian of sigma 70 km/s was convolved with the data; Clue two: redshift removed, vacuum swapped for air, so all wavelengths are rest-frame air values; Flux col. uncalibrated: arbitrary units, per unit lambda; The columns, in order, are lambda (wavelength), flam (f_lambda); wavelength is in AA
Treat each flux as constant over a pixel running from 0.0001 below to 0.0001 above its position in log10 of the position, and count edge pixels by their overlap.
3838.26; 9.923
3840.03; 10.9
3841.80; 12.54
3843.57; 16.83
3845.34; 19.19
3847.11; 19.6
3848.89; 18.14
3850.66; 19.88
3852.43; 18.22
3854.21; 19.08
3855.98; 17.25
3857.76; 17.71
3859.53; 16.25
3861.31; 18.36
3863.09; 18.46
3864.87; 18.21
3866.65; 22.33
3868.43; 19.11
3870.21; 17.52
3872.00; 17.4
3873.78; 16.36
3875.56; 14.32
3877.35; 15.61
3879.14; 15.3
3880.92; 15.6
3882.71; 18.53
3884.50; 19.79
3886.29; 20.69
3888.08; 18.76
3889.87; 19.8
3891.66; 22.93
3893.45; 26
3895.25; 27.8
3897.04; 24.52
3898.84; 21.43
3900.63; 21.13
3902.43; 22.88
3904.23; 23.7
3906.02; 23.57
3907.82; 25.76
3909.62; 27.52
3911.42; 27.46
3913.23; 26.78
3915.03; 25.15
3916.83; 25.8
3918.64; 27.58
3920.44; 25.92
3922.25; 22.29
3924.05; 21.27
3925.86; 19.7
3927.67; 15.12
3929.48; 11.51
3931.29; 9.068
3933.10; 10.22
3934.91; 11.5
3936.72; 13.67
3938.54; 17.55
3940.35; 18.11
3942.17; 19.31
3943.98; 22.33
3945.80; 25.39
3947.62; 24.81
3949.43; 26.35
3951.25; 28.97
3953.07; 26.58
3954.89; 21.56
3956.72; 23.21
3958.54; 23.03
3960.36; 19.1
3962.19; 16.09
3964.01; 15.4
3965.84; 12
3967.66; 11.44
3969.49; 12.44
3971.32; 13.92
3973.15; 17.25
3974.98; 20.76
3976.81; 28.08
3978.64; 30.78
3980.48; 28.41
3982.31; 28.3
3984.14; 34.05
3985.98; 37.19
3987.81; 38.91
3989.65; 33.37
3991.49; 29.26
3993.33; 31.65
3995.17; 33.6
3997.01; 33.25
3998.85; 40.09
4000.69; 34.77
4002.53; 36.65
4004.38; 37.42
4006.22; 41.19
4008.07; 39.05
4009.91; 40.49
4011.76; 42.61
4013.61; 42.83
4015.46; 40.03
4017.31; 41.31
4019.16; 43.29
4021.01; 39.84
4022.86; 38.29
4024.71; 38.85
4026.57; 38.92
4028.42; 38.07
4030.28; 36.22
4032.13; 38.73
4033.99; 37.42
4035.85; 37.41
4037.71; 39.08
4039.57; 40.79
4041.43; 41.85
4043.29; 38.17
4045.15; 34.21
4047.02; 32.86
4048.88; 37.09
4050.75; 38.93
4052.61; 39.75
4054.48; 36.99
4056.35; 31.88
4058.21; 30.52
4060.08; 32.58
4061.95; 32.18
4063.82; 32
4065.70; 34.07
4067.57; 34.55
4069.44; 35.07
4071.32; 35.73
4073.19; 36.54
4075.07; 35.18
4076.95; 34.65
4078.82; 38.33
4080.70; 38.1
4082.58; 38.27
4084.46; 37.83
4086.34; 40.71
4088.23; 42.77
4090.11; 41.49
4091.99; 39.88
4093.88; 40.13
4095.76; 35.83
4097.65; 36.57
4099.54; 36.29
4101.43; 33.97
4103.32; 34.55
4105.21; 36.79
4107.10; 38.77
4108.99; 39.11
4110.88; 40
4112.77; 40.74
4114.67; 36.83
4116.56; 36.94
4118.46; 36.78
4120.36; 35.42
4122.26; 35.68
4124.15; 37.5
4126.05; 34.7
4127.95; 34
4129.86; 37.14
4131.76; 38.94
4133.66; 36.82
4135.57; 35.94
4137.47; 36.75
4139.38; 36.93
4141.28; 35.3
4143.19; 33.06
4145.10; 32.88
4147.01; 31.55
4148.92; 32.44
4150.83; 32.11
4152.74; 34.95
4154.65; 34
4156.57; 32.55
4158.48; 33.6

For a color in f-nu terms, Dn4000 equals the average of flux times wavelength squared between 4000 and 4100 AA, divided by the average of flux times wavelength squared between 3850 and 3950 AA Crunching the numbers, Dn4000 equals 2.0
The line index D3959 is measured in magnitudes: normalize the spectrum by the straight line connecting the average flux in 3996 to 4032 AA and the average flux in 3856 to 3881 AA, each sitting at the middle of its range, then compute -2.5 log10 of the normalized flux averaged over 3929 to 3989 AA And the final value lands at 0.42 mag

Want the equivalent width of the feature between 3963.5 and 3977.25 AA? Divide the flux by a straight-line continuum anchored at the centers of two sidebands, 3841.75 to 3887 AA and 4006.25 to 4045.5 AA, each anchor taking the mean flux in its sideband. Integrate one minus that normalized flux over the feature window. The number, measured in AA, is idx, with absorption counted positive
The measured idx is 6.9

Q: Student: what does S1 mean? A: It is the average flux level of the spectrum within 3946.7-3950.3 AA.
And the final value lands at 25.6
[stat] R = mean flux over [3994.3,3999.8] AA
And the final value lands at 35.7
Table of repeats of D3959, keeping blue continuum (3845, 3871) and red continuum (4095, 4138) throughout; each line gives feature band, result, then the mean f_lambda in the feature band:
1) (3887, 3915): -0.11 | 24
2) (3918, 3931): 0.17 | 19.8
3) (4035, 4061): -0.15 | 36.6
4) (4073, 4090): -0.12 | 38.3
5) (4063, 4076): -0.04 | 34.7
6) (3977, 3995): -0.17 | 32.3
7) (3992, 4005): -0.23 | 35.1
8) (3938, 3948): 0.16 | 21.2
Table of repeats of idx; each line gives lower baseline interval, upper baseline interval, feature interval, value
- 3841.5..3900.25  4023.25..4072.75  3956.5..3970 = 5.6 AA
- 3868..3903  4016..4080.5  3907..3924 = -2.2 AA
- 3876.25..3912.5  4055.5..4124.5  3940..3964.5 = 3.6 AA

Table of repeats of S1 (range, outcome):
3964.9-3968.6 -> 11.7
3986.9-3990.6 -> 36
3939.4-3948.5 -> 22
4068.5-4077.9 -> 35.5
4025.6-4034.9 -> 37.9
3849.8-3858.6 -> 18.4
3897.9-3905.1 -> 22.3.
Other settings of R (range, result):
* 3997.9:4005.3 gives 37.2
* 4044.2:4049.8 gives 34.7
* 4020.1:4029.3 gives 38.8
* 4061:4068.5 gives 33.2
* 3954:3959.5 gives 22.6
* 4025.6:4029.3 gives 38.5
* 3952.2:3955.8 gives 24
